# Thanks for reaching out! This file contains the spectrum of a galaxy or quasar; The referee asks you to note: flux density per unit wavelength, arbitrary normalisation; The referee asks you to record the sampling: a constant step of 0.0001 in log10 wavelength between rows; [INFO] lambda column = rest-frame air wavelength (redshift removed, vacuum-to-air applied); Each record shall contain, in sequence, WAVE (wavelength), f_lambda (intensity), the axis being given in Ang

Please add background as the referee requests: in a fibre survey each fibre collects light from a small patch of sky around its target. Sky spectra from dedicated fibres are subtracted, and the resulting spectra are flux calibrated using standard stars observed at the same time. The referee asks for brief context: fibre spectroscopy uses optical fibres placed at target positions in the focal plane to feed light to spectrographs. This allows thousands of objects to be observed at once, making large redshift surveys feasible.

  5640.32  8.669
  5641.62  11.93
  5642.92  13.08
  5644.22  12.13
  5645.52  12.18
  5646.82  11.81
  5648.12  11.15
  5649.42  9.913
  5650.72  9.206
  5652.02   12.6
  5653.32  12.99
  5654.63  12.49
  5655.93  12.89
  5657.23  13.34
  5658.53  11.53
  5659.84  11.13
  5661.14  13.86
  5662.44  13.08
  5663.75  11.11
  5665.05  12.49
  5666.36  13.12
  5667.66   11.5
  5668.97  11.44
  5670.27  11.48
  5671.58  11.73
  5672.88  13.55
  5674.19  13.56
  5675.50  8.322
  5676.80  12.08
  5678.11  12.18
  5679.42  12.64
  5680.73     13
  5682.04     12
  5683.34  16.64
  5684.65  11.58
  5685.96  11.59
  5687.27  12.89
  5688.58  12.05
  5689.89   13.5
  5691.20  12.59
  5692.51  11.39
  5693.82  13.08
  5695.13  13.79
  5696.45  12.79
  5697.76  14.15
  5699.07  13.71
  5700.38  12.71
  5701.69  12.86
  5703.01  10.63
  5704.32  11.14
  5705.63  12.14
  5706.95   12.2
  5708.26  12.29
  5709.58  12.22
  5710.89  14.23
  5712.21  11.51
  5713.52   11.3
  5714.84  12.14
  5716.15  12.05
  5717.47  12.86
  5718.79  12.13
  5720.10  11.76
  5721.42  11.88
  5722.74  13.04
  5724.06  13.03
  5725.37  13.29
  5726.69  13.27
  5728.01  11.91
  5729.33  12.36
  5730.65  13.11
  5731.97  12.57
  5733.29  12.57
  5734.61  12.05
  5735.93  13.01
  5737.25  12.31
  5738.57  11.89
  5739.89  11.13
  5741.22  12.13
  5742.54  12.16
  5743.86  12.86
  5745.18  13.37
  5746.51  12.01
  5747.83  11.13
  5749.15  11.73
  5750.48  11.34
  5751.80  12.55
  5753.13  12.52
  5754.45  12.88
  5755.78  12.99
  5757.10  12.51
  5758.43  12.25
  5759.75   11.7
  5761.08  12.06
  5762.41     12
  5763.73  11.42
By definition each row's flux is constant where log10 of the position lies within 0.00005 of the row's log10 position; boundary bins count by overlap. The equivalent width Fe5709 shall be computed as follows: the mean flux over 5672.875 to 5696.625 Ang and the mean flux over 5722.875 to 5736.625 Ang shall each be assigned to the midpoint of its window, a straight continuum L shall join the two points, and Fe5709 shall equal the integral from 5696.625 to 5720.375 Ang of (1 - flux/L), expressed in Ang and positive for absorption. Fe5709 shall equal 0.6 Ang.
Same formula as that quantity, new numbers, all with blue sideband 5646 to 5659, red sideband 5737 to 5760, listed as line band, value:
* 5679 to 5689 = -0.7 Ang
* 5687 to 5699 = -1.0 Ang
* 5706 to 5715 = -0.2 Ang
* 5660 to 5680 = -0.4 Ang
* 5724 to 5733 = -0.5 Ang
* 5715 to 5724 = -0.2 Ang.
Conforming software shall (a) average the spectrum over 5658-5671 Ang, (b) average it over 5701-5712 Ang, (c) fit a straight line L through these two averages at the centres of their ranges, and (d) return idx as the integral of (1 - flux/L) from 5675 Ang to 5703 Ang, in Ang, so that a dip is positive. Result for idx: -1.1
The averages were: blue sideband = 12.1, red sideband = 12.2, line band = 12.6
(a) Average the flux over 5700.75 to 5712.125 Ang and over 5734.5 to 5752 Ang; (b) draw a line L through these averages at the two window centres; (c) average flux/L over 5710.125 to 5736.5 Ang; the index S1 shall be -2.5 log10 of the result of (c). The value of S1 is -0.03 mag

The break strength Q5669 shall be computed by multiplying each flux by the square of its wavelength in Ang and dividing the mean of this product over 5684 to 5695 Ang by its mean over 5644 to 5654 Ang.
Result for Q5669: 1.1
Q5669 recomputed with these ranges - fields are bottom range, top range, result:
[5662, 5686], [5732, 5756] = 1.02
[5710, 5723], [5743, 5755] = 1.01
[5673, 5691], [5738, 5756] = 1.00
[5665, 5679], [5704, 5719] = 1.04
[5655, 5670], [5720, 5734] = 1.05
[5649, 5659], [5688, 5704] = 1.08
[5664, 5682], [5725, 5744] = 1.05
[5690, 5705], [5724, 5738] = 1.01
